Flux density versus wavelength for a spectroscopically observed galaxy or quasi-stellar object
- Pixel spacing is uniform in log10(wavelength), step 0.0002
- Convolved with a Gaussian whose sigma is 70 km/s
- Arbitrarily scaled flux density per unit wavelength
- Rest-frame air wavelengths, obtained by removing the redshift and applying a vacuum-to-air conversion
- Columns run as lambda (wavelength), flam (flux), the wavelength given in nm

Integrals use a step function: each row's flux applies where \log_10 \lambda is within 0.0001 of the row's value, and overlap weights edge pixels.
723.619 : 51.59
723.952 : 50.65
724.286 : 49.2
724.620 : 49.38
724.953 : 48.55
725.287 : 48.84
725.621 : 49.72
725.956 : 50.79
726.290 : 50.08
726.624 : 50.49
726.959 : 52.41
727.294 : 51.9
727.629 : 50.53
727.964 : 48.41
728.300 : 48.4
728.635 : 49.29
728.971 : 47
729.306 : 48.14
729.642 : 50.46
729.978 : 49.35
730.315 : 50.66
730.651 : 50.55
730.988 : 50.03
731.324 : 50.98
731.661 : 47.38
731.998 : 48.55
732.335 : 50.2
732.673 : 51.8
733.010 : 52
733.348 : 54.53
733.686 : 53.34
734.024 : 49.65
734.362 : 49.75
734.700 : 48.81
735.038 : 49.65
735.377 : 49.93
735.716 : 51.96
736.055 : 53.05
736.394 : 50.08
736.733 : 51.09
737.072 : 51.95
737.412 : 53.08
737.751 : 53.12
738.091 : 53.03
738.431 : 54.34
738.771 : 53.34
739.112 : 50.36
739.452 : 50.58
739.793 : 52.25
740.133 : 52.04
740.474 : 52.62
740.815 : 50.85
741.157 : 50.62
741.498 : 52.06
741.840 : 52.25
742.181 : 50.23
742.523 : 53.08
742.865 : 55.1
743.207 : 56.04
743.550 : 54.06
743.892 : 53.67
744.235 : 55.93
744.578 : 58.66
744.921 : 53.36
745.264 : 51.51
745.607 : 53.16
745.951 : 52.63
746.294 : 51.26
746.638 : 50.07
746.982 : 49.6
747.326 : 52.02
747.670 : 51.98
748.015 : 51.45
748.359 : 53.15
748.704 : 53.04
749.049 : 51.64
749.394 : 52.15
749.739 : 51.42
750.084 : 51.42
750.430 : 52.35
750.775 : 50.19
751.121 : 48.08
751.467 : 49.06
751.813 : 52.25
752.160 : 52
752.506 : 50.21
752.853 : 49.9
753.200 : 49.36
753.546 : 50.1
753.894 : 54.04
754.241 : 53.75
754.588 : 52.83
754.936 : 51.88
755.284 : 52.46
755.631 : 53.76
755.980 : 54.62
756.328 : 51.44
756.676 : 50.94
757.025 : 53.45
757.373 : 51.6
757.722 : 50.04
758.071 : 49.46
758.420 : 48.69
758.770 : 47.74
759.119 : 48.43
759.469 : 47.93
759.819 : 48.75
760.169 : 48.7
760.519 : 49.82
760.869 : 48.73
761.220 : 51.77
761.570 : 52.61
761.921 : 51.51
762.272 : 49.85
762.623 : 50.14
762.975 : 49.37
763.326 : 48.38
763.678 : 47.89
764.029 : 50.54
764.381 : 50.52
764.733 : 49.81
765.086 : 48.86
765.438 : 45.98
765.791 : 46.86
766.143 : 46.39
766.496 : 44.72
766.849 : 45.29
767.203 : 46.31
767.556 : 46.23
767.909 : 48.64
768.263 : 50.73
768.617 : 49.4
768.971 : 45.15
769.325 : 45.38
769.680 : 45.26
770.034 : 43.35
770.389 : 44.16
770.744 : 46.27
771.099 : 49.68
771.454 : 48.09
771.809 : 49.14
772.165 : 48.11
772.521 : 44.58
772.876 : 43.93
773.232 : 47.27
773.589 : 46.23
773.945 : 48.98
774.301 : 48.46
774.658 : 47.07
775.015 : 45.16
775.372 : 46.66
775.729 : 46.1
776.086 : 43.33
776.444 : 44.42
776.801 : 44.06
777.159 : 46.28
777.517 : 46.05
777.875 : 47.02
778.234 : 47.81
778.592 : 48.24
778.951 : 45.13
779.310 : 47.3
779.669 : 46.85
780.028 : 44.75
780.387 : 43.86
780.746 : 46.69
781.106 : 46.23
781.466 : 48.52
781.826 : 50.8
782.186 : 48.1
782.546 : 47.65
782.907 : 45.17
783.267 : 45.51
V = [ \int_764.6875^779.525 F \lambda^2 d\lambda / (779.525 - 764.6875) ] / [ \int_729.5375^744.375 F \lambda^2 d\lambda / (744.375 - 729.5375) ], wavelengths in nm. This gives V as 0.99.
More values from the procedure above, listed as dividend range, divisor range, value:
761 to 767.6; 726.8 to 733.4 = 1.06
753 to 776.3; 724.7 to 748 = 1.02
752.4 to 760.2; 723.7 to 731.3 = 1.10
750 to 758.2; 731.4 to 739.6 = 1.05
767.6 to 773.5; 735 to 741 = 0.98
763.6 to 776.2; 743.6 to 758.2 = 0.95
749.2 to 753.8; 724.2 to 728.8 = 1.09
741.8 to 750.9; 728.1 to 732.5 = 1.12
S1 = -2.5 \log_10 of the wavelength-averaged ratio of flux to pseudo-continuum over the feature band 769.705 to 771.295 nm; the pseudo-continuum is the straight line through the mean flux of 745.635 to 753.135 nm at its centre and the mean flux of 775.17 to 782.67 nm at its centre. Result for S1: 0.05 mag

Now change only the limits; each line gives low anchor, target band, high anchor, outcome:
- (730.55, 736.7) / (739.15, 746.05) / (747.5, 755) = -0.040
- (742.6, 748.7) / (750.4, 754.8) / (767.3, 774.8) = 0.008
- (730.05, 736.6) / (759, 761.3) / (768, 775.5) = -0.024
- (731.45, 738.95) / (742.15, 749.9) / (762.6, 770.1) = -0.060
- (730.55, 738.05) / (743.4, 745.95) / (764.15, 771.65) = -0.093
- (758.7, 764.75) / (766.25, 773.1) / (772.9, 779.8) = 0.030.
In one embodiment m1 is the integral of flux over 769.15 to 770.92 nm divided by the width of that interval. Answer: 44.9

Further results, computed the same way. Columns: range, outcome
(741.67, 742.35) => 51.3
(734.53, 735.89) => 50.1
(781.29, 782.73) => 48.8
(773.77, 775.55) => 47.3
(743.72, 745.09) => 55.4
